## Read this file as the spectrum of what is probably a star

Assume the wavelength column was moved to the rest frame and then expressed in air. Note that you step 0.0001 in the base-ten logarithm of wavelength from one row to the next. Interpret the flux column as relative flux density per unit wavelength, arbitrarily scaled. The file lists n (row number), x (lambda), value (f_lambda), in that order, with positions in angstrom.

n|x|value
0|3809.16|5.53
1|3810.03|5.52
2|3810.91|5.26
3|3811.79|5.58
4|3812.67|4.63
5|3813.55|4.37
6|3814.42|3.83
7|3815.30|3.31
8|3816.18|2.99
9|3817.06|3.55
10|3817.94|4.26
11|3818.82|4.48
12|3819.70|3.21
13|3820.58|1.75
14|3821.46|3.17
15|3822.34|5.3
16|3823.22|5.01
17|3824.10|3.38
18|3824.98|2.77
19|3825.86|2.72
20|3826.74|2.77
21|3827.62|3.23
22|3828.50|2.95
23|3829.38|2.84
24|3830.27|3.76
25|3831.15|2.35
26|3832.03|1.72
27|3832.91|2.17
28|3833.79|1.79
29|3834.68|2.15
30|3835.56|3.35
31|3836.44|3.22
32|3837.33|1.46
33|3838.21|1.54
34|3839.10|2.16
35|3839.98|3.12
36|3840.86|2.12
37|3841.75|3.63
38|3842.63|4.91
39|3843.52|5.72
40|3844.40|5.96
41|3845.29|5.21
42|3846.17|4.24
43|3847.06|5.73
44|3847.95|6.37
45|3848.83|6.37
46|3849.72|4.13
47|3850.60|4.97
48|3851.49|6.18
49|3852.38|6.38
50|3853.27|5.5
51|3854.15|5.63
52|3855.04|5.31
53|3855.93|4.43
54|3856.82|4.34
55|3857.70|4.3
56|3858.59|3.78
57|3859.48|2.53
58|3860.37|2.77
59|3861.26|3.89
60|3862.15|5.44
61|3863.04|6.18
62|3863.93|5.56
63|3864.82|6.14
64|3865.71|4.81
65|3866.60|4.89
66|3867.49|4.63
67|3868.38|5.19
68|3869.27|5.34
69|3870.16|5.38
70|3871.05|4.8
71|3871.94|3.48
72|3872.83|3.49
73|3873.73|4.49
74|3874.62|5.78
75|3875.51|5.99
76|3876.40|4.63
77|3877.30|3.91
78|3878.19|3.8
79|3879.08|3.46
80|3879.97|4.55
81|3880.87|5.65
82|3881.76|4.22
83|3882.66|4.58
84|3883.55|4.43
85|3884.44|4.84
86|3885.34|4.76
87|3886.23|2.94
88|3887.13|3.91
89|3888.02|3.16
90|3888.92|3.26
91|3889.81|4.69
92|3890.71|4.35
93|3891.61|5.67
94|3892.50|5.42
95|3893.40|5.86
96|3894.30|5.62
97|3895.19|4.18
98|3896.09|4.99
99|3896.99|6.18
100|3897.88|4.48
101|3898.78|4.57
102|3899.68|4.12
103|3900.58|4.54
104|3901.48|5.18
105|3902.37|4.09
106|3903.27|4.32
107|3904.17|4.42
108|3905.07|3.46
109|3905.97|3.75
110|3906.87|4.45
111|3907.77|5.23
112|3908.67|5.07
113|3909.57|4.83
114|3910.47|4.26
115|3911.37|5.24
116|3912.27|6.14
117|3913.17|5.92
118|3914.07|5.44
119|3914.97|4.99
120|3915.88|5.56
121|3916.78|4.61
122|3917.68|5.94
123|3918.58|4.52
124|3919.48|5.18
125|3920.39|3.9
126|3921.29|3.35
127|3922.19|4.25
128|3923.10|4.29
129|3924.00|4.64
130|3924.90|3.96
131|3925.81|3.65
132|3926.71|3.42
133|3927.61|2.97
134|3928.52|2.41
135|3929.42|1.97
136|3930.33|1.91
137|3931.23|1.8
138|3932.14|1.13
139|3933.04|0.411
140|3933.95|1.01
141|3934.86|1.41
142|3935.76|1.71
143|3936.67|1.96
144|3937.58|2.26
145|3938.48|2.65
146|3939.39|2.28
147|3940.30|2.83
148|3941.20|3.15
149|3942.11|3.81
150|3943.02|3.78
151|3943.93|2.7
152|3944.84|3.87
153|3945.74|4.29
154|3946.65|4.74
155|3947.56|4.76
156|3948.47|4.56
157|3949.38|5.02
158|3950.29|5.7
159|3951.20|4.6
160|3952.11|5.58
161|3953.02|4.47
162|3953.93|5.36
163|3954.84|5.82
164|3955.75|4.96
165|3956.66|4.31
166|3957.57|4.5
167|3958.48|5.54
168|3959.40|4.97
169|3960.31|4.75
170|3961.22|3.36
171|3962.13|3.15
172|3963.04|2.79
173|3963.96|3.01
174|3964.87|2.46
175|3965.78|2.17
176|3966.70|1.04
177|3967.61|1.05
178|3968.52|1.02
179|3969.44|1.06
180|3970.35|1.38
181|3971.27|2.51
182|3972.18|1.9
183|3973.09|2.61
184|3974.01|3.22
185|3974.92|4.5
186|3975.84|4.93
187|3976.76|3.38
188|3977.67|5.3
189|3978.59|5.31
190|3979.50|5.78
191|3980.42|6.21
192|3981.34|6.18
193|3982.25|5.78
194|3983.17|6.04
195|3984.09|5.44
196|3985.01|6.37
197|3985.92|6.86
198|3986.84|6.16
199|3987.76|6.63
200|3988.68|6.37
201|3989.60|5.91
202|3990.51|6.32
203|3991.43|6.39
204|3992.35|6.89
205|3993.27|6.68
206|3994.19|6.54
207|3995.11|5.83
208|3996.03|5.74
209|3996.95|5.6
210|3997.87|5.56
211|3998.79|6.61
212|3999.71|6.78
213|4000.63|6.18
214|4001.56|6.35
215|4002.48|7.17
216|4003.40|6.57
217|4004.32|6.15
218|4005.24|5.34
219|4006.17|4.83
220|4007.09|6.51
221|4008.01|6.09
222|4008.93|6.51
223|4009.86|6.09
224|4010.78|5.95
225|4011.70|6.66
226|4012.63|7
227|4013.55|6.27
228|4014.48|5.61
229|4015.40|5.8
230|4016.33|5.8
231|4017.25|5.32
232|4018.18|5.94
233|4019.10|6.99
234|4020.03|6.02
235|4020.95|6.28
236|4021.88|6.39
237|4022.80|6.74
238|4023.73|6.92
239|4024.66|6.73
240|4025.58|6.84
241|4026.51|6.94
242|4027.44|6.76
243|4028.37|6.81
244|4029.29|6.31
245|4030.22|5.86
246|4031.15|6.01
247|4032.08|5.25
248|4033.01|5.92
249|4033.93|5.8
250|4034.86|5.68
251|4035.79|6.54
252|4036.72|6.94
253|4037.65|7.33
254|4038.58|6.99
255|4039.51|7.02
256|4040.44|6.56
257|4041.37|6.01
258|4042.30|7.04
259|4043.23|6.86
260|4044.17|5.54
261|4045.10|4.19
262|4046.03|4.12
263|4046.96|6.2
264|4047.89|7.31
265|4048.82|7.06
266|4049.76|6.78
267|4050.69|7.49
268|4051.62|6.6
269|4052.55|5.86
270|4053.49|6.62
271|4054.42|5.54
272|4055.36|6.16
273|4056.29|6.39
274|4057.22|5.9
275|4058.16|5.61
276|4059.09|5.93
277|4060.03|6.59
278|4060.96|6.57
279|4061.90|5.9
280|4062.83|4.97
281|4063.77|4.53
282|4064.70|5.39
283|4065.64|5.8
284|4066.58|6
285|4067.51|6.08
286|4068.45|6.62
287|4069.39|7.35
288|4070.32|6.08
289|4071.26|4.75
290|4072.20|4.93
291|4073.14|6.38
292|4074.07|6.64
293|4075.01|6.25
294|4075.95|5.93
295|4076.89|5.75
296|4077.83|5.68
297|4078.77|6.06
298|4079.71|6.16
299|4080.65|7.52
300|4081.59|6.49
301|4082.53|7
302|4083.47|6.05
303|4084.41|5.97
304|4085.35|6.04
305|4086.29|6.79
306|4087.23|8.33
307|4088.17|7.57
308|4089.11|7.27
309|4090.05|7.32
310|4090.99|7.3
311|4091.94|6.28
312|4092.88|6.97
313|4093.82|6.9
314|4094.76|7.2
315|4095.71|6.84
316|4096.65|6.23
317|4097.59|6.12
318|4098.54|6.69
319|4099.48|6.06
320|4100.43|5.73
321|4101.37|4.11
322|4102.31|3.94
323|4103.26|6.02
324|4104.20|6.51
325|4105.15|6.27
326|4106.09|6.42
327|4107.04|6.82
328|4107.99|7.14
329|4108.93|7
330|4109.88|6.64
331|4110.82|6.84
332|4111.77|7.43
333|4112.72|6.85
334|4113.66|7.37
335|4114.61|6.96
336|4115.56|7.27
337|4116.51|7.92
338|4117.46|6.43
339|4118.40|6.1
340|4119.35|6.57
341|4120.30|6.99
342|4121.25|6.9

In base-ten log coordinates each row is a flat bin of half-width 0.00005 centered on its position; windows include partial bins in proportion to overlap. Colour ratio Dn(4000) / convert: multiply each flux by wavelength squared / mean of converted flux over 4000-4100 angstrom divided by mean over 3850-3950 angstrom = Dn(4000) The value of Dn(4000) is 1.60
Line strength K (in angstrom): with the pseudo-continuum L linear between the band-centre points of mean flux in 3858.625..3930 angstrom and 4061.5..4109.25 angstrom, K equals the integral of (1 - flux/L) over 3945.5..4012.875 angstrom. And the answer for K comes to 4.2 angstrom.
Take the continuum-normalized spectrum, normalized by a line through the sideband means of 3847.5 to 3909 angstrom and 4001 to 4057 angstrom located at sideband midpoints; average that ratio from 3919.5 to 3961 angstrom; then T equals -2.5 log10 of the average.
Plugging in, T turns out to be 0.44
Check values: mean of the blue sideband 4.71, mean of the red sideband 6.29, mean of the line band 3.6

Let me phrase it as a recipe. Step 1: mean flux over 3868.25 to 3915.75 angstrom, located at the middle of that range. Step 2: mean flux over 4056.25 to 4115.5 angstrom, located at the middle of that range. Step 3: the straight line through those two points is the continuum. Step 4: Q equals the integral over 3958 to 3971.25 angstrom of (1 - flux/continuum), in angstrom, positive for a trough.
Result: 6.5 angstrom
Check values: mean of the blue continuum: 4.67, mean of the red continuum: 6.34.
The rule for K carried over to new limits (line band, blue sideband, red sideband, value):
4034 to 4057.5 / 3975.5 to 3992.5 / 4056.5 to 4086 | -1.4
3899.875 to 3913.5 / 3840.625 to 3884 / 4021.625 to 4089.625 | 1.2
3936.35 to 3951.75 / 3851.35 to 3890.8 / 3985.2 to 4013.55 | 5.1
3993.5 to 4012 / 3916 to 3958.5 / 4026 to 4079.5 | -4.0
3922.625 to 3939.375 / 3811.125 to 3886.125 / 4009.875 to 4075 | 8.7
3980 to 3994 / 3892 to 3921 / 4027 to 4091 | -1.7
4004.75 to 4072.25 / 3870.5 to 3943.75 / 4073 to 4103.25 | -4.9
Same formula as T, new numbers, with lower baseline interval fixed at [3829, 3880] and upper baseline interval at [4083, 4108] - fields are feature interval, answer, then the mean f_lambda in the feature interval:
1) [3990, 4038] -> -0.099 mag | 6.27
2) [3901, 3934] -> 0.197 mag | 4.03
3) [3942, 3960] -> 0.105 mag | 4.68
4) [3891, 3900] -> -0.103 mag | 5.11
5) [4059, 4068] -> 0.073 mag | 5.77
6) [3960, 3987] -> 0.369 mag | 3.83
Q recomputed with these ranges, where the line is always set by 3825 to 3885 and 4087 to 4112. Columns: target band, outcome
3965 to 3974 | 6.05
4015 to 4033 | -1.39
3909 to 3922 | -0.48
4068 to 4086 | 0.43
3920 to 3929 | 2.23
